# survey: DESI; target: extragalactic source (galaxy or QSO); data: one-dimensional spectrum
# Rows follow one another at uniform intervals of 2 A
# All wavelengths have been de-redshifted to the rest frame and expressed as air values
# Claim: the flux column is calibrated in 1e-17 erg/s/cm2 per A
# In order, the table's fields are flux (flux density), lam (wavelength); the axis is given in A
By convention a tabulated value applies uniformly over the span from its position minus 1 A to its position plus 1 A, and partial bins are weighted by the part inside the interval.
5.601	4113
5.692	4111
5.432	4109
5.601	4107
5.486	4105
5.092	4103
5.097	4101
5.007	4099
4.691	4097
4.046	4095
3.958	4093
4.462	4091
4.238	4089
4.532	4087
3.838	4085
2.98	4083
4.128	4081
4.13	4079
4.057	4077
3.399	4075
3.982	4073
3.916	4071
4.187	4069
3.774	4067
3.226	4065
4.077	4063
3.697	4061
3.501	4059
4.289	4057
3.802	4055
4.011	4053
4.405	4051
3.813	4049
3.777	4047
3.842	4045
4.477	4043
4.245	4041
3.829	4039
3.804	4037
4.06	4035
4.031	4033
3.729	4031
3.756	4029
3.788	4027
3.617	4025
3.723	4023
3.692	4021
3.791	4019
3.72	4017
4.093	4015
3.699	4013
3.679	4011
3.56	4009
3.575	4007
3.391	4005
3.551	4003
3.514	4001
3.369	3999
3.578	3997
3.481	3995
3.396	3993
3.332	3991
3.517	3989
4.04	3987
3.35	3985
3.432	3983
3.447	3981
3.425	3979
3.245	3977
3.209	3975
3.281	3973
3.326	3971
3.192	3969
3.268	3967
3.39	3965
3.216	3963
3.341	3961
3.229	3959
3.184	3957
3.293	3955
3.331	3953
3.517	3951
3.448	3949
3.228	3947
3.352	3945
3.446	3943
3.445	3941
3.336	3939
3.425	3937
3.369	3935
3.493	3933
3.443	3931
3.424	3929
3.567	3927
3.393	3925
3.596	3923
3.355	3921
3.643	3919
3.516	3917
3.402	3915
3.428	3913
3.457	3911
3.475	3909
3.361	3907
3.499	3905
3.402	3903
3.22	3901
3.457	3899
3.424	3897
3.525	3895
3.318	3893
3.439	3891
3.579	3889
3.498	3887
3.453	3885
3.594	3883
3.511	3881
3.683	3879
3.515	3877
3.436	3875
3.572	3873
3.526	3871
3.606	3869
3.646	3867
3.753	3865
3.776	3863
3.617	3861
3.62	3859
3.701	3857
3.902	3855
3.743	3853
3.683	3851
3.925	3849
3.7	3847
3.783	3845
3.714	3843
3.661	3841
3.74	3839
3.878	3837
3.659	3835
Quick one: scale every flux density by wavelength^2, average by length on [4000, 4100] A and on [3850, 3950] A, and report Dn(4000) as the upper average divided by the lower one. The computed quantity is 1.2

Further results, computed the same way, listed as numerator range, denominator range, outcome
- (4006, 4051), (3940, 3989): 1.18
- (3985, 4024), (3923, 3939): 1.09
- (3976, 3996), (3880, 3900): 1.05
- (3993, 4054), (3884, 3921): 1.17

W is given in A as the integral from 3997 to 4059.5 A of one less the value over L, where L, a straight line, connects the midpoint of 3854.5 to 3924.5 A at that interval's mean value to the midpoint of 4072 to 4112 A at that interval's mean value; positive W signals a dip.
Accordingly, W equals 5.7 A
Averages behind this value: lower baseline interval 3.53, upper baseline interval 4.49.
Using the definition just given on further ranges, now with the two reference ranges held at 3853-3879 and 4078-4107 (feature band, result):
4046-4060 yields 1.2 A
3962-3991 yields 4.7 A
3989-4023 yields 4.5 A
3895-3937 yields 4.1 A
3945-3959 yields 2.2 A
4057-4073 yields 2.0 A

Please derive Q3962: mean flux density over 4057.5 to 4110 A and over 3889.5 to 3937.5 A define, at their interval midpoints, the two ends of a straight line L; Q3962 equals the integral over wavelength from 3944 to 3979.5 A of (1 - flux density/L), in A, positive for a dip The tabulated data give 3.6 A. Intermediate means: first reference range 3.44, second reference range 4.25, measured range 3.3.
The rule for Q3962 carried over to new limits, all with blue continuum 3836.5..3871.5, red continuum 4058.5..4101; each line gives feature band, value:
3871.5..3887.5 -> 0.9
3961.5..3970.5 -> 1.4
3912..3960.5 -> 5.3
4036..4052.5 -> -0.2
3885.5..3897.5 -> 1.0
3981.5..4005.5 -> 2.5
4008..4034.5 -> 1.2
